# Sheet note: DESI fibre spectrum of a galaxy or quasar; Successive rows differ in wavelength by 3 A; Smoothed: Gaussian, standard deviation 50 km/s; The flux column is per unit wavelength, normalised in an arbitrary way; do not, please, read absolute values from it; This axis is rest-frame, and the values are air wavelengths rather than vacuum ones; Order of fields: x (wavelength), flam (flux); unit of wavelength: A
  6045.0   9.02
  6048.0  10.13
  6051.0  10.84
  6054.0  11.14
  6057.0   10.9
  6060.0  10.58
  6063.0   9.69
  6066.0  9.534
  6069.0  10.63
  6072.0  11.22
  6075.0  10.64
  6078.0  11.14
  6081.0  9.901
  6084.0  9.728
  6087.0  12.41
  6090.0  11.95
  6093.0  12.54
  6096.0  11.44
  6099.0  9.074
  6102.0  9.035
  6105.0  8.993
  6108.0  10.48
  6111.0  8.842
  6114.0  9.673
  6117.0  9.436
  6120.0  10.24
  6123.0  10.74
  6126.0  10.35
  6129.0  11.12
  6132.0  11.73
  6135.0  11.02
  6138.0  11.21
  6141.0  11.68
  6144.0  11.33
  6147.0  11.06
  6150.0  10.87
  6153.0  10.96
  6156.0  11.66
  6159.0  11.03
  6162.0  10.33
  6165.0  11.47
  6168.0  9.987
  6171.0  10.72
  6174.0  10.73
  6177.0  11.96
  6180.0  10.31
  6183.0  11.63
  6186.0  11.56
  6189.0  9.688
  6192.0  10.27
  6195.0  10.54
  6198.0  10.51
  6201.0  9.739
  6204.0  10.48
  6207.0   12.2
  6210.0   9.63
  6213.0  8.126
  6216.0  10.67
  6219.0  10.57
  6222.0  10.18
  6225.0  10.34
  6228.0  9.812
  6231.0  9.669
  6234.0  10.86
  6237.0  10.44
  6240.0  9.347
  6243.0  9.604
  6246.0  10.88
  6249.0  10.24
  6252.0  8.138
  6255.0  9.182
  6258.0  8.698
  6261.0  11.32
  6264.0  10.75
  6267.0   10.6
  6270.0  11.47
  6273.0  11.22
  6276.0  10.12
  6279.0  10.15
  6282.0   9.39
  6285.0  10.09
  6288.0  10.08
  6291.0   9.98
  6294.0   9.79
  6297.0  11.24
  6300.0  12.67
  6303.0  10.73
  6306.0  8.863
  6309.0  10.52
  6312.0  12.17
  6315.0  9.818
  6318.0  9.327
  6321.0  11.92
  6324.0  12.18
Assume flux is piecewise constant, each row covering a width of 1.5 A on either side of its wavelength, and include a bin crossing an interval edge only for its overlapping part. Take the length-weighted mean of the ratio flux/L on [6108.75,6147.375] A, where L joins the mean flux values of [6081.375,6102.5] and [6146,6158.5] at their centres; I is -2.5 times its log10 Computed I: 0.04 mag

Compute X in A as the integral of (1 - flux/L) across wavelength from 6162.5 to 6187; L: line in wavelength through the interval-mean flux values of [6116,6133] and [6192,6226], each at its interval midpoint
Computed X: -1.4 A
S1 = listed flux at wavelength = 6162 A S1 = 10.33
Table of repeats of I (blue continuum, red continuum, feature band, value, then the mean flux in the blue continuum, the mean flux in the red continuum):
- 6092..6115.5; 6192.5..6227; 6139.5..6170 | -0.095 mag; 9.96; 10.3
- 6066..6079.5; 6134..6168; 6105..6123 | 0.124 mag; 10.8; 11.1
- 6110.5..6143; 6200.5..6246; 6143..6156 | -0.061 mag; 10.6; 10.1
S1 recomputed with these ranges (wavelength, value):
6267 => 10.6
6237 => 10.44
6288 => 10.08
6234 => 10.86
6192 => 10.27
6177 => 11.96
